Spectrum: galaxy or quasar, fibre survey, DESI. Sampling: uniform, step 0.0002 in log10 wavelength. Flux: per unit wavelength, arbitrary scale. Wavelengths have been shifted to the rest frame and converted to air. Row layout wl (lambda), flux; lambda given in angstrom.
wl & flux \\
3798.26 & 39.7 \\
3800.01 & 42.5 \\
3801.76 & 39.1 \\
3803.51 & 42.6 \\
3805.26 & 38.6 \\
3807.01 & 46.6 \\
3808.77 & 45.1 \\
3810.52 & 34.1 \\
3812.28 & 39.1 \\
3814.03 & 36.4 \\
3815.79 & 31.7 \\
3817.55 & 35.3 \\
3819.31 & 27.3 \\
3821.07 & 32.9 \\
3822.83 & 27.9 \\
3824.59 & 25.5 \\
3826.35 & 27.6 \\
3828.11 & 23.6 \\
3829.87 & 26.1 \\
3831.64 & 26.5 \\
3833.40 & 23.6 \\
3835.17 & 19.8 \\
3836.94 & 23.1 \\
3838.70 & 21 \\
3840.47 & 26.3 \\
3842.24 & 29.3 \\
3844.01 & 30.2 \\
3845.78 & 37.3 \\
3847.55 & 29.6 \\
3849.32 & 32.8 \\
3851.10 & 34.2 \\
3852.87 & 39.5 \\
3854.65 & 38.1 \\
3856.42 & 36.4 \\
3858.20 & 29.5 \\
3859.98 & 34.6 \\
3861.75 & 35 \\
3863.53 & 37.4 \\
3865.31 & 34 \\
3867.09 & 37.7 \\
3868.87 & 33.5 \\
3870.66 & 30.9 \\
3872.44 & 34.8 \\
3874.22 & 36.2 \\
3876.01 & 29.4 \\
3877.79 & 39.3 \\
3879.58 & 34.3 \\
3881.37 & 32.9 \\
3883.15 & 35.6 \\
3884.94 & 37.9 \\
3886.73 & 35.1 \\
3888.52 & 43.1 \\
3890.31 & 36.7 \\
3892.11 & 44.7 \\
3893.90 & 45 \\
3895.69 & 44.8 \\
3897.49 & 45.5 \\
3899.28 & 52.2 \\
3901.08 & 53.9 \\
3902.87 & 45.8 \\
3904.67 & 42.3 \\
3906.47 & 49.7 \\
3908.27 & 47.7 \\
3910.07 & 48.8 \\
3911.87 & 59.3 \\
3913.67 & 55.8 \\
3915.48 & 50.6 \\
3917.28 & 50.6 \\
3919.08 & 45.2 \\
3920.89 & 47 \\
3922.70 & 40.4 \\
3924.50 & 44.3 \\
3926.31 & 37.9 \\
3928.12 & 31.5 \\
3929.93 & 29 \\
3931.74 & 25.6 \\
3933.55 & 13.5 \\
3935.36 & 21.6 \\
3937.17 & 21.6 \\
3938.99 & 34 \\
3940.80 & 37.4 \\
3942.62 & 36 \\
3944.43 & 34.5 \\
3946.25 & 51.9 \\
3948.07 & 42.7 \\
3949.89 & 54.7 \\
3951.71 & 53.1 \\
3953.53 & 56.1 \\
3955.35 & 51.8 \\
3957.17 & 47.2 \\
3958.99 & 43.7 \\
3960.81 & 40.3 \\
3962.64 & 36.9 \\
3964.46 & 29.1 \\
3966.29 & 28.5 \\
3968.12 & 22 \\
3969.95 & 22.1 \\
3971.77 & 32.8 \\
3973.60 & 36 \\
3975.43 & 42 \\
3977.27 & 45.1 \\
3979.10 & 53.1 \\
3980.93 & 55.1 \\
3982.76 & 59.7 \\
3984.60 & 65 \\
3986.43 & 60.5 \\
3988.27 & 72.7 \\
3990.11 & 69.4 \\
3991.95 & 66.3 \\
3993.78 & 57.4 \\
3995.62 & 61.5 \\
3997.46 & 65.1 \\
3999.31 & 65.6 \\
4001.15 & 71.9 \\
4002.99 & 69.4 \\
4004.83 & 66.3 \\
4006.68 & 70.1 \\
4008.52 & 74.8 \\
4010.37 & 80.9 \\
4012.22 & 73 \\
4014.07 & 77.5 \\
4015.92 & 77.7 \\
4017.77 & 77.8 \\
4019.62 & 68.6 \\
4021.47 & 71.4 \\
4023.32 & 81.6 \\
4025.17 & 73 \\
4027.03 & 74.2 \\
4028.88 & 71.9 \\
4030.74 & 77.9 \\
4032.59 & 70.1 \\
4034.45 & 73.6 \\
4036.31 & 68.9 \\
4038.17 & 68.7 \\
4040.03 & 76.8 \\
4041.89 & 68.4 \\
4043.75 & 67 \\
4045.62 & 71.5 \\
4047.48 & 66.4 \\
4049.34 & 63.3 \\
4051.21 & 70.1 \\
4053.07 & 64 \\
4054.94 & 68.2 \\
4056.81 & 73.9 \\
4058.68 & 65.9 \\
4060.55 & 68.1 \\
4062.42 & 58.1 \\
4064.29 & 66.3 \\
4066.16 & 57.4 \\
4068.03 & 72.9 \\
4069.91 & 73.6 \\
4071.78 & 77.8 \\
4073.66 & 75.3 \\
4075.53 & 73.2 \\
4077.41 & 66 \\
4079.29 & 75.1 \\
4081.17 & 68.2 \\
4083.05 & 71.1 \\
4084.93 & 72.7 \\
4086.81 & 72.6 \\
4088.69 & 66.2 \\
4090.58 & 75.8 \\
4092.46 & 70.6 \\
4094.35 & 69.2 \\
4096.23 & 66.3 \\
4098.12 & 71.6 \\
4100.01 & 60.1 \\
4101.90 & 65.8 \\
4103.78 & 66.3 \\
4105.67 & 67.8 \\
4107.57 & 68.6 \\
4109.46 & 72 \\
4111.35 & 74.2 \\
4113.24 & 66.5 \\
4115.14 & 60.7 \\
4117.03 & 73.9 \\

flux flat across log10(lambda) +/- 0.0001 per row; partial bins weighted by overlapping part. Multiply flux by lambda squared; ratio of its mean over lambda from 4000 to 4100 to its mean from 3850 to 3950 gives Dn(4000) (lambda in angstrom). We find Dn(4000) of 1.95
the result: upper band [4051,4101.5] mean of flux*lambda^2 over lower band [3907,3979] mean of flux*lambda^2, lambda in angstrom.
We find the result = 1.86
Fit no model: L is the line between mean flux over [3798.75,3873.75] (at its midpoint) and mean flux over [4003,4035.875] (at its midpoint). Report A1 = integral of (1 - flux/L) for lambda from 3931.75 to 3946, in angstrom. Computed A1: 6.81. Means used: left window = 32.8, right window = 73.9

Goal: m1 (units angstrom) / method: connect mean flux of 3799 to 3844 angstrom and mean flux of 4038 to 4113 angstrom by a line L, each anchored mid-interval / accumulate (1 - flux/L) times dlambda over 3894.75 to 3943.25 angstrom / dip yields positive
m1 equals 4.6 angstrom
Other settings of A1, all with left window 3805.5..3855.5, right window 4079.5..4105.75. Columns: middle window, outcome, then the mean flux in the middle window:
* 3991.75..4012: -4.5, 68.4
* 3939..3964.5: 2.4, 44.1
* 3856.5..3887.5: 2.1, 34.6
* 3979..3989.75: -1.7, 62.1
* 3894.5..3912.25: -2.9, 48.6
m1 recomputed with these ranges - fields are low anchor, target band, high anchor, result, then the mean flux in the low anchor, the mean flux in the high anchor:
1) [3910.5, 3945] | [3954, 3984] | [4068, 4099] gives 3.8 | 37.8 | 71.6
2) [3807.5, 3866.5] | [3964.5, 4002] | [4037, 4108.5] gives 2.1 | 31.4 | 69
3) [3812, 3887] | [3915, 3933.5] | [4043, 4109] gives 2.1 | 31.8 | 68.8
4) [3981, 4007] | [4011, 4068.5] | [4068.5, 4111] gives -2.4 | 65.3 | 70.3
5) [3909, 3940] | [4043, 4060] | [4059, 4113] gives -1.4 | 38.7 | 69.3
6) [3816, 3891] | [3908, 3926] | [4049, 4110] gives -2.7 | 32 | 68.9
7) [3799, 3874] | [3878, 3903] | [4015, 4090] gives 0.4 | 32.8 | 70.7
